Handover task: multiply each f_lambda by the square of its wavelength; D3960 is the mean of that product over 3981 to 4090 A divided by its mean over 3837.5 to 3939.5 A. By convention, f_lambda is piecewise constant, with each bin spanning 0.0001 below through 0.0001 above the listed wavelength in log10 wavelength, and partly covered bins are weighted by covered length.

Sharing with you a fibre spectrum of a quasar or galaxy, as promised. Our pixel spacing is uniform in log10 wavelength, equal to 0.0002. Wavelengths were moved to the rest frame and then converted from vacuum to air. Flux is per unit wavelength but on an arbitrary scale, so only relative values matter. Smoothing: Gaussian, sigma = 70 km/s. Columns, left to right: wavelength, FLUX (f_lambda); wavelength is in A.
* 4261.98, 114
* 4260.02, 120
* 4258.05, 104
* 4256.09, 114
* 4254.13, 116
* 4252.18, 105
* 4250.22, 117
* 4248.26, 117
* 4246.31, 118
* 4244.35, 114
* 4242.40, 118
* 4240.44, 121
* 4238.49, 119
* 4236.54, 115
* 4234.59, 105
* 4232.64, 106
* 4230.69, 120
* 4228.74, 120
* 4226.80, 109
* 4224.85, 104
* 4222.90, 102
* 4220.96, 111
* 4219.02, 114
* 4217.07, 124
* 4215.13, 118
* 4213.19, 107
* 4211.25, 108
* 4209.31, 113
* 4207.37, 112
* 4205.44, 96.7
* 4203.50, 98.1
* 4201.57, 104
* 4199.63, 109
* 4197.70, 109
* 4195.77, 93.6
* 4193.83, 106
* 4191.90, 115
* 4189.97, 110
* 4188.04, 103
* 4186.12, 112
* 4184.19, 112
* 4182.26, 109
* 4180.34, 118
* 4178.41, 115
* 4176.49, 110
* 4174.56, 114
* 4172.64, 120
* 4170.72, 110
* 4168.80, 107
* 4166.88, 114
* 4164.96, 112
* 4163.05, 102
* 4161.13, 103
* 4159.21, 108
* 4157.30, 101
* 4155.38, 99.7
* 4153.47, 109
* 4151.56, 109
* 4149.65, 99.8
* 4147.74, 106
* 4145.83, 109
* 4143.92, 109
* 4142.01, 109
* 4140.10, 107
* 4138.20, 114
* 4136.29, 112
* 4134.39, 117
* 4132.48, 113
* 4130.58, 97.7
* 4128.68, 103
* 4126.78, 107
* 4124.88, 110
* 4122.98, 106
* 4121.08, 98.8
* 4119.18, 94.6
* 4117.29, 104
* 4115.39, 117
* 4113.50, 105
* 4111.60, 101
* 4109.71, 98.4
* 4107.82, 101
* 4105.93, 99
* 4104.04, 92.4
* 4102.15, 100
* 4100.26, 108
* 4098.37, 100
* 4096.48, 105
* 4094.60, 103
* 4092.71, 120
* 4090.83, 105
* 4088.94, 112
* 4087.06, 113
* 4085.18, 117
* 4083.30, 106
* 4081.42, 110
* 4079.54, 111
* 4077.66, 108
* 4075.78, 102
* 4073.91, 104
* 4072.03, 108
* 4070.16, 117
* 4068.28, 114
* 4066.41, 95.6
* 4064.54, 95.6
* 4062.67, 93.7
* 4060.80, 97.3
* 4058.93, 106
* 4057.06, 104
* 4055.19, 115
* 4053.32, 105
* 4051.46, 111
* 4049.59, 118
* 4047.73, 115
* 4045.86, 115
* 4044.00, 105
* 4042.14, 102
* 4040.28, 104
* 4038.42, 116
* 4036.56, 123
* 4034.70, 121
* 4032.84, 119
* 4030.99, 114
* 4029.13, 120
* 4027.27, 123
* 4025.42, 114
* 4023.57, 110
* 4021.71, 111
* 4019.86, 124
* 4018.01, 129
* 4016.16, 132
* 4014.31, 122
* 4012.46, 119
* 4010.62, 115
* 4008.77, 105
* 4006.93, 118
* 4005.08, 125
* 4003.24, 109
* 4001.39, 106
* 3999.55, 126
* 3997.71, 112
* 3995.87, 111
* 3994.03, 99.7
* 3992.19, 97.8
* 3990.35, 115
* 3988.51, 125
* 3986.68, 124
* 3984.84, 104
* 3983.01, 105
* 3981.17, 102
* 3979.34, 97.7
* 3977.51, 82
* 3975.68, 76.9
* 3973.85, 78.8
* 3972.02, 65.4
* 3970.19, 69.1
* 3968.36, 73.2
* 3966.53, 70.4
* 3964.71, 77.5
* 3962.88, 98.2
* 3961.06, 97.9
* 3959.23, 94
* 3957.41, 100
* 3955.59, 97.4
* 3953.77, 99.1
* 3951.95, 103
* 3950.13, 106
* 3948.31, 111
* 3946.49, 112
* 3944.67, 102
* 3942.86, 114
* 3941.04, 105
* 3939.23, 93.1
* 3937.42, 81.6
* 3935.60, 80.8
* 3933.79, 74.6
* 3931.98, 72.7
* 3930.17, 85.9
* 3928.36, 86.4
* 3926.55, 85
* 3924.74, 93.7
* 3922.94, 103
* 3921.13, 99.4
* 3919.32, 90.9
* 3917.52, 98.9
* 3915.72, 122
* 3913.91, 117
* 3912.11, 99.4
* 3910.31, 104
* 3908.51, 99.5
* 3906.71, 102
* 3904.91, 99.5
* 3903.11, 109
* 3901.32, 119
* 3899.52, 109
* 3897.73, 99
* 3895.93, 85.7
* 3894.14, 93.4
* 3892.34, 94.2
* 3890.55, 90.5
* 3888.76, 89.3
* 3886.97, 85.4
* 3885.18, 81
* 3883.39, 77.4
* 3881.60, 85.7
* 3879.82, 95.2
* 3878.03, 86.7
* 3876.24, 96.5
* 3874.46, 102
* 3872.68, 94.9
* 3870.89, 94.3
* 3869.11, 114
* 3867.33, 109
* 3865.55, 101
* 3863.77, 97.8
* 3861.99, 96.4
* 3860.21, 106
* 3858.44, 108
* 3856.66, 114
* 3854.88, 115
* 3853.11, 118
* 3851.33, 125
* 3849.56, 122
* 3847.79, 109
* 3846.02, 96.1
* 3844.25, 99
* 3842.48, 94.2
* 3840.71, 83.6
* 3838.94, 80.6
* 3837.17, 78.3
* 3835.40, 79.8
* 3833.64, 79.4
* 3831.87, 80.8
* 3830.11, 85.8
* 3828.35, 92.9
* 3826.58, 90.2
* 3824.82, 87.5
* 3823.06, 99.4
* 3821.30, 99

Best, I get 1.2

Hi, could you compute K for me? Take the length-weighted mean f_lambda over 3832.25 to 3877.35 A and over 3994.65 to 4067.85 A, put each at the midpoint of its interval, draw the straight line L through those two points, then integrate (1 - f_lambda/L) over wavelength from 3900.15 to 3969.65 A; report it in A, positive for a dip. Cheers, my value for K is 6.07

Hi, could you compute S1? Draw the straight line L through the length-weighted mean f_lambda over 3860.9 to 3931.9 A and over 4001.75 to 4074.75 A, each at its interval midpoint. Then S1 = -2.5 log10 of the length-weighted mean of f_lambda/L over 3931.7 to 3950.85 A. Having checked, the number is 0.062 mag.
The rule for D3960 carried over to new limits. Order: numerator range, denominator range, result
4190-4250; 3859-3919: 1.32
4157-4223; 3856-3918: 1.28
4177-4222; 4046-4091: 1.08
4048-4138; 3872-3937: 1.23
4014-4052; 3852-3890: 1.28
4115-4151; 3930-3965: 1.22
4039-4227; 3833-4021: 1.19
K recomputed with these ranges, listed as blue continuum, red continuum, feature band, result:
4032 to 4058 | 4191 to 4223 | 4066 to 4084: 0.6 A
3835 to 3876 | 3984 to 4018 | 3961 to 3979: 5.4 A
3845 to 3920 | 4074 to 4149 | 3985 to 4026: -4.6 A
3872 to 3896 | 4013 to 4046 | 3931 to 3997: 6.2 A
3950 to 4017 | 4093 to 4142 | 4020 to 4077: -3.8 A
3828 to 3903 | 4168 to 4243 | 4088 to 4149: 0.8 A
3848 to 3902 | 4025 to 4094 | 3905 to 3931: 0.9 A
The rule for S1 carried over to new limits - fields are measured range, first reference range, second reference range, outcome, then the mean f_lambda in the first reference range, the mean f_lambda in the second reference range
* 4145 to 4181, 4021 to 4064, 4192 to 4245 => 0.02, 111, 110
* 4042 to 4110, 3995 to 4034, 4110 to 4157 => 0.05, 117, 106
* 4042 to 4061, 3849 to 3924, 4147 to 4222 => -0.04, 101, 109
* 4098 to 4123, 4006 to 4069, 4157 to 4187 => 0.10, 113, 111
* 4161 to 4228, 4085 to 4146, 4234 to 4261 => 0.02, 106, 115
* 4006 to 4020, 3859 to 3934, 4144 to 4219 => -0.18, 96.6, 109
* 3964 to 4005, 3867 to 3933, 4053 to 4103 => 0.04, 96.4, 107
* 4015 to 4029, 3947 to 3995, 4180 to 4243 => -0.22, 95.2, 110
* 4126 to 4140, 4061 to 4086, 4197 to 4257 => -0.01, 106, 112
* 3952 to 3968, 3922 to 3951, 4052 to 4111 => 0.05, 94.2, 105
